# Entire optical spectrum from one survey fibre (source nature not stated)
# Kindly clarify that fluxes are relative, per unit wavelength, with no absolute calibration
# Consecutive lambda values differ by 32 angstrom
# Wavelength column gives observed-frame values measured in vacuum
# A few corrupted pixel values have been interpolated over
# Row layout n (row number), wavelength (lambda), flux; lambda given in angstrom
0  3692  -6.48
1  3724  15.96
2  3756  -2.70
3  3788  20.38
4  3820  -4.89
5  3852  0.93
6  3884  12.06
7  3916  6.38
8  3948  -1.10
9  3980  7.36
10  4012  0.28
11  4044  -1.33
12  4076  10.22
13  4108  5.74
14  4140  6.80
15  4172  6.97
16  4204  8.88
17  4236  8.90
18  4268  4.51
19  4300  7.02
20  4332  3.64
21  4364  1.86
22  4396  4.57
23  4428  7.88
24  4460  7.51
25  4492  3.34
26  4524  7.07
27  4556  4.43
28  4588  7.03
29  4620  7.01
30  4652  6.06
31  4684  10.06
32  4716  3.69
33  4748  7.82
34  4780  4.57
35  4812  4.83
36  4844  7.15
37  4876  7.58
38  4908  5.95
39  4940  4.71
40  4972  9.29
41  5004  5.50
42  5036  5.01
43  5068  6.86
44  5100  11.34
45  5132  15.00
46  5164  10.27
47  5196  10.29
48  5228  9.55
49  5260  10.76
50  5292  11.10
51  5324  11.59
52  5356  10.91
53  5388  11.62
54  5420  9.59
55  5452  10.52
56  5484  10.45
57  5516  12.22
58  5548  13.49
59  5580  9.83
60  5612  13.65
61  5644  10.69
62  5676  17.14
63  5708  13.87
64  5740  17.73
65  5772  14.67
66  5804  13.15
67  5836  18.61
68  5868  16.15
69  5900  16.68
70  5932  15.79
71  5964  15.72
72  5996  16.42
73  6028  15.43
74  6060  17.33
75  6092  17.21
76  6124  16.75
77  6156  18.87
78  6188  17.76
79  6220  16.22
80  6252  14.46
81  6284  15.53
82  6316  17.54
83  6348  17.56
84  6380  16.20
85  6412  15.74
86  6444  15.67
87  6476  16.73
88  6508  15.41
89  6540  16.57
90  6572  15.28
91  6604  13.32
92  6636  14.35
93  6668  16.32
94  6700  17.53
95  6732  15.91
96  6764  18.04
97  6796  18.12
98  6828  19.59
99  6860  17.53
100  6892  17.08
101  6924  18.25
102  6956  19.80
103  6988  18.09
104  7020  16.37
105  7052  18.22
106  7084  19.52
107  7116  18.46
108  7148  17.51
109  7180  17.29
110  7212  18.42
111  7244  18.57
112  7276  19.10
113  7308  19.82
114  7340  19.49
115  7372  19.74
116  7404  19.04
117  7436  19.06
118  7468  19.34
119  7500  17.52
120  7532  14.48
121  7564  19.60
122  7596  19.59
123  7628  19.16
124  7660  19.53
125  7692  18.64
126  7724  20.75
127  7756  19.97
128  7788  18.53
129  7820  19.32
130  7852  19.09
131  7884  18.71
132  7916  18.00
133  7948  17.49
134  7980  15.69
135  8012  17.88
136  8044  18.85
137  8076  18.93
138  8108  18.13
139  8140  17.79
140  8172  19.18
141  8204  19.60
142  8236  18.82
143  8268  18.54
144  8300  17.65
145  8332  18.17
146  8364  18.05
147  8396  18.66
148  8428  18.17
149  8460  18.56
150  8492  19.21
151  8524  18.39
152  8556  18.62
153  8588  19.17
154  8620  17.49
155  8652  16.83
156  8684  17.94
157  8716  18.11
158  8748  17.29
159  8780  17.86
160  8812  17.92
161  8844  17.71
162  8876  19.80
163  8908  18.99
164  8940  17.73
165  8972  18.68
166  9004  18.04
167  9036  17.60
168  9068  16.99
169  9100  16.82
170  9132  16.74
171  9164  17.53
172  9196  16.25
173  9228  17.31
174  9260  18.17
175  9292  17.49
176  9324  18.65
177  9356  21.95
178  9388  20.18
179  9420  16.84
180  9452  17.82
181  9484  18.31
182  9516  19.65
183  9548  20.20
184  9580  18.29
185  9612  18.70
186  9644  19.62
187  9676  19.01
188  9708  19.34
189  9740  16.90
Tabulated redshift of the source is 0.277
